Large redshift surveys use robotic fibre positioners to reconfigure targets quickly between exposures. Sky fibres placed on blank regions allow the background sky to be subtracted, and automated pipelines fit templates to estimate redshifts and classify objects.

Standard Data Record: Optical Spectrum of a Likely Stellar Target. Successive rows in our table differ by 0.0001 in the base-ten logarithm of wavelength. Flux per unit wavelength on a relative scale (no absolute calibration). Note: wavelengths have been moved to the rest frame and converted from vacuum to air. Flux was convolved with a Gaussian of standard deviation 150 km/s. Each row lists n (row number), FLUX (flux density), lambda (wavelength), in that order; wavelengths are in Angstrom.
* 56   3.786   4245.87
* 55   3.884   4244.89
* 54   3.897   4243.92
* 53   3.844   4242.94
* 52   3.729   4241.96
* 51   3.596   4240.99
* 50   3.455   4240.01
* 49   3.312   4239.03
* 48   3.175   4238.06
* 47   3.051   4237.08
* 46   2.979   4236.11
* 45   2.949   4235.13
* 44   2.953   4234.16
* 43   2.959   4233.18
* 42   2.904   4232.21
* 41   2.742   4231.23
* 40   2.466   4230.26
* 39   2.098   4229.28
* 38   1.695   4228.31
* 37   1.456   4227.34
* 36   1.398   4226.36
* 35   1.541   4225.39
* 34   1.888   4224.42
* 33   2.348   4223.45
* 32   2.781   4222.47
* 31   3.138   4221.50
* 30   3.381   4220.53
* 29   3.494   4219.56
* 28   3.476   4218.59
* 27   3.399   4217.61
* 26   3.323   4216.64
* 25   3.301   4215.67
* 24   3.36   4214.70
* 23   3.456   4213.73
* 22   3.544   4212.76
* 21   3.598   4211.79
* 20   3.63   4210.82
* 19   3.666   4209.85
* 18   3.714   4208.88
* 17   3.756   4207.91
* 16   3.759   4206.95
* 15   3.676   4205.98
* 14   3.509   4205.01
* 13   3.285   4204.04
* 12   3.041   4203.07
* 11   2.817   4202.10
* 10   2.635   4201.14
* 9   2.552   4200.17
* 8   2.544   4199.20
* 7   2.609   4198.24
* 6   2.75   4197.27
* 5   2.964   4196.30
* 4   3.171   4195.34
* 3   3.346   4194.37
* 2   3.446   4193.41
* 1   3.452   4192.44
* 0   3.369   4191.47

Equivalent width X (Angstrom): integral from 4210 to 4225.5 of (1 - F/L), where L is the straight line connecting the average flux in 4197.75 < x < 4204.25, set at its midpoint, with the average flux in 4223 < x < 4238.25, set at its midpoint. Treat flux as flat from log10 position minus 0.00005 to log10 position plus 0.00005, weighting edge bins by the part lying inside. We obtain -3.6 Angstrom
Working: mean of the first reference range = 2.76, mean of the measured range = 3.15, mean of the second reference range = 2.4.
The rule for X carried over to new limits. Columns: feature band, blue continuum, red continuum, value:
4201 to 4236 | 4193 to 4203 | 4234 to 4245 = 1.59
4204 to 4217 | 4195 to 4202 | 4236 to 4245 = -2.62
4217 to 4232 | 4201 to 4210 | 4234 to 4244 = 3.89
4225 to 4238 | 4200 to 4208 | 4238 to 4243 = 3.85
